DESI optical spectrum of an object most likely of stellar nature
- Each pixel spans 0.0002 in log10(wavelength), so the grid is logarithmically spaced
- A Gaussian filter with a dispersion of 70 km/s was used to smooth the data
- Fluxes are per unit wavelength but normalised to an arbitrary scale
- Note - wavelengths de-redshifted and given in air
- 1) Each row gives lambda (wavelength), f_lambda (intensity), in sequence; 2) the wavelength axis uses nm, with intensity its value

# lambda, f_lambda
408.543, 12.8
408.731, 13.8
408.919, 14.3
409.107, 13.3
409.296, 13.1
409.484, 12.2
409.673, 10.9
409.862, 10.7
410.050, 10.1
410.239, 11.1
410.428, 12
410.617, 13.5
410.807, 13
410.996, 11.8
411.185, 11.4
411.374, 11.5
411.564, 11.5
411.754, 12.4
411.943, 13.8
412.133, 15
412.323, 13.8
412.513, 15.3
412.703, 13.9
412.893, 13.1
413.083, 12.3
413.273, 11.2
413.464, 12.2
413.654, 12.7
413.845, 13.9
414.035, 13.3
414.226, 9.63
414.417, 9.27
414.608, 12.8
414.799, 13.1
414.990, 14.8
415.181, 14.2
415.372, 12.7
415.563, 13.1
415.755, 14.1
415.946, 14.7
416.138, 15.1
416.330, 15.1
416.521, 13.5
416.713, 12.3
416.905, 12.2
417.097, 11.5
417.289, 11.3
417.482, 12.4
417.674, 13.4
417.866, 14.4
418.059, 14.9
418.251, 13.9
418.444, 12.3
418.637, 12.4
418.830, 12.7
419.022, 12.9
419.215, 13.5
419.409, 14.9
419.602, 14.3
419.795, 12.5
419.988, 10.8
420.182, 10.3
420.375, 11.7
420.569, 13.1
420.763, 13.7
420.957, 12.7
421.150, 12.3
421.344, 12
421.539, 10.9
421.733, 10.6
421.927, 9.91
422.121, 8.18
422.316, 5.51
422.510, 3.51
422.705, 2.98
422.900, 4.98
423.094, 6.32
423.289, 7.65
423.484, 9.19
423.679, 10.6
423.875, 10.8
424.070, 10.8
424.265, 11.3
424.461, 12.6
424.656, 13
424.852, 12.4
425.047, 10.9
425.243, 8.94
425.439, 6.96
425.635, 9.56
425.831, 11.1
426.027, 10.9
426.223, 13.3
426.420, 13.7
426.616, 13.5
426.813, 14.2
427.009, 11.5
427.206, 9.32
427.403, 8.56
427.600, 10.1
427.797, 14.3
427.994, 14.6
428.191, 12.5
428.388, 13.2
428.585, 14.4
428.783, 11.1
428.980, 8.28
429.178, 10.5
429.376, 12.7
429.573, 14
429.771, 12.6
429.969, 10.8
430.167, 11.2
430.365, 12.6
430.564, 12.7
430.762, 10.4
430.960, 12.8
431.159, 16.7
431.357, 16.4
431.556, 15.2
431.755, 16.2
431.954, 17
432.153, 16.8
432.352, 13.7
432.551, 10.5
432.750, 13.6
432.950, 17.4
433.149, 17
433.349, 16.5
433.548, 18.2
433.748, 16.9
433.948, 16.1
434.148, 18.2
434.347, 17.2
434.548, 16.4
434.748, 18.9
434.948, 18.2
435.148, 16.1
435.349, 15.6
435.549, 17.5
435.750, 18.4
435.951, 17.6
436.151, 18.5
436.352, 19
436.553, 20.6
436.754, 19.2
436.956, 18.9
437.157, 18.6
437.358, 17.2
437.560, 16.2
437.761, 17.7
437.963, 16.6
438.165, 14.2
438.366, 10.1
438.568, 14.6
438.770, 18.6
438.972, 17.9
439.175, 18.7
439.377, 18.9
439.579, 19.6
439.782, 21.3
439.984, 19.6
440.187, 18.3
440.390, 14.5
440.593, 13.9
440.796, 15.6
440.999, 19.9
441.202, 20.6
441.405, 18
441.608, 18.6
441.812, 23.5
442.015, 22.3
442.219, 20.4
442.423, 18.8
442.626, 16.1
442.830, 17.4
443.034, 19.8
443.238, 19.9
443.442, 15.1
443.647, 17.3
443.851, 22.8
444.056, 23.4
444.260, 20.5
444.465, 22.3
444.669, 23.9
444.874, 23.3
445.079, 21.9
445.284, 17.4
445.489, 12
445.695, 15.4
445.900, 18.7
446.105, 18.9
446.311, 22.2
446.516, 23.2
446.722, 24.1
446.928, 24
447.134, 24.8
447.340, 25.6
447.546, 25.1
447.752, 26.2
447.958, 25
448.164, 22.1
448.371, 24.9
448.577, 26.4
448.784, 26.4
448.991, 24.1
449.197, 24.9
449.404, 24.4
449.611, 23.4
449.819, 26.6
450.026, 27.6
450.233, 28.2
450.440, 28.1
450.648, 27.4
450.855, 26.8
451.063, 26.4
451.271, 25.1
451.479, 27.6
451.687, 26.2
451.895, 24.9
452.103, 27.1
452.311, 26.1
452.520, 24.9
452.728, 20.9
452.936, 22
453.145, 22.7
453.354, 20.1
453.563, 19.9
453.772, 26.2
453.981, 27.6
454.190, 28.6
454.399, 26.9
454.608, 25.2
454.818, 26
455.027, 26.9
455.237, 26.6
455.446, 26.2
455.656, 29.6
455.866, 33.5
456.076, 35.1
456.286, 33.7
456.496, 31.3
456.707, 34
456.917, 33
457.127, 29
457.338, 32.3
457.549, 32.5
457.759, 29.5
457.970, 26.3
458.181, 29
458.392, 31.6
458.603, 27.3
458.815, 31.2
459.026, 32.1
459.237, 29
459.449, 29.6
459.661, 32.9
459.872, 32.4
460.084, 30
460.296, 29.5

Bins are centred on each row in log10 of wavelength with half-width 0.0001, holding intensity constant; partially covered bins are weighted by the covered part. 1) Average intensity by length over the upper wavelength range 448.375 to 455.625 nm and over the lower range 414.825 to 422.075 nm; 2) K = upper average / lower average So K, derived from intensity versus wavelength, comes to 1.99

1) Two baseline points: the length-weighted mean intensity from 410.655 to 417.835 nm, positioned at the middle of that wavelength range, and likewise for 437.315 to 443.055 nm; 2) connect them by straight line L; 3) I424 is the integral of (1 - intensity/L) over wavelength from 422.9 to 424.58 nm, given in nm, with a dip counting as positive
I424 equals 0.58 nm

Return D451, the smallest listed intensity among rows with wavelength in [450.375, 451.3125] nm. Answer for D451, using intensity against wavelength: 25.1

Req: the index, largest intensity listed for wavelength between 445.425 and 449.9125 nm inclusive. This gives 26.6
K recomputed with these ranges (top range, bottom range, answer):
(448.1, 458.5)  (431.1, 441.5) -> 1.59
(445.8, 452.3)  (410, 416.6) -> 1.94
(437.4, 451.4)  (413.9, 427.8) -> 1.82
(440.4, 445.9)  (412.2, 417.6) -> 1.47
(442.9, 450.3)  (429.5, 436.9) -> 1.42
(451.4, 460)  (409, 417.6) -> 2.23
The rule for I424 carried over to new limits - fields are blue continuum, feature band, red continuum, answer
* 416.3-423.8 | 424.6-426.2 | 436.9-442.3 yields 0.304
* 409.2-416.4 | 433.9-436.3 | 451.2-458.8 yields 0.372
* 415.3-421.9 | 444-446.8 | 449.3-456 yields 0.330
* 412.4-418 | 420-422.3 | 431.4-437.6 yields 0.497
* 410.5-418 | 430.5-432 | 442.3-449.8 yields 0.258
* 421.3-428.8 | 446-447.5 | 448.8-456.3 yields -0.027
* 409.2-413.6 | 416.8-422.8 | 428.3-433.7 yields 0.680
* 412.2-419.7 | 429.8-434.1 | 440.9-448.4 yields 0.690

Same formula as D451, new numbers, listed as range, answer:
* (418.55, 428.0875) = 2.98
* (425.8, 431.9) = 8.28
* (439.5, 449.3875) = 12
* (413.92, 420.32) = 9.27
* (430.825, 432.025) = 12.8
